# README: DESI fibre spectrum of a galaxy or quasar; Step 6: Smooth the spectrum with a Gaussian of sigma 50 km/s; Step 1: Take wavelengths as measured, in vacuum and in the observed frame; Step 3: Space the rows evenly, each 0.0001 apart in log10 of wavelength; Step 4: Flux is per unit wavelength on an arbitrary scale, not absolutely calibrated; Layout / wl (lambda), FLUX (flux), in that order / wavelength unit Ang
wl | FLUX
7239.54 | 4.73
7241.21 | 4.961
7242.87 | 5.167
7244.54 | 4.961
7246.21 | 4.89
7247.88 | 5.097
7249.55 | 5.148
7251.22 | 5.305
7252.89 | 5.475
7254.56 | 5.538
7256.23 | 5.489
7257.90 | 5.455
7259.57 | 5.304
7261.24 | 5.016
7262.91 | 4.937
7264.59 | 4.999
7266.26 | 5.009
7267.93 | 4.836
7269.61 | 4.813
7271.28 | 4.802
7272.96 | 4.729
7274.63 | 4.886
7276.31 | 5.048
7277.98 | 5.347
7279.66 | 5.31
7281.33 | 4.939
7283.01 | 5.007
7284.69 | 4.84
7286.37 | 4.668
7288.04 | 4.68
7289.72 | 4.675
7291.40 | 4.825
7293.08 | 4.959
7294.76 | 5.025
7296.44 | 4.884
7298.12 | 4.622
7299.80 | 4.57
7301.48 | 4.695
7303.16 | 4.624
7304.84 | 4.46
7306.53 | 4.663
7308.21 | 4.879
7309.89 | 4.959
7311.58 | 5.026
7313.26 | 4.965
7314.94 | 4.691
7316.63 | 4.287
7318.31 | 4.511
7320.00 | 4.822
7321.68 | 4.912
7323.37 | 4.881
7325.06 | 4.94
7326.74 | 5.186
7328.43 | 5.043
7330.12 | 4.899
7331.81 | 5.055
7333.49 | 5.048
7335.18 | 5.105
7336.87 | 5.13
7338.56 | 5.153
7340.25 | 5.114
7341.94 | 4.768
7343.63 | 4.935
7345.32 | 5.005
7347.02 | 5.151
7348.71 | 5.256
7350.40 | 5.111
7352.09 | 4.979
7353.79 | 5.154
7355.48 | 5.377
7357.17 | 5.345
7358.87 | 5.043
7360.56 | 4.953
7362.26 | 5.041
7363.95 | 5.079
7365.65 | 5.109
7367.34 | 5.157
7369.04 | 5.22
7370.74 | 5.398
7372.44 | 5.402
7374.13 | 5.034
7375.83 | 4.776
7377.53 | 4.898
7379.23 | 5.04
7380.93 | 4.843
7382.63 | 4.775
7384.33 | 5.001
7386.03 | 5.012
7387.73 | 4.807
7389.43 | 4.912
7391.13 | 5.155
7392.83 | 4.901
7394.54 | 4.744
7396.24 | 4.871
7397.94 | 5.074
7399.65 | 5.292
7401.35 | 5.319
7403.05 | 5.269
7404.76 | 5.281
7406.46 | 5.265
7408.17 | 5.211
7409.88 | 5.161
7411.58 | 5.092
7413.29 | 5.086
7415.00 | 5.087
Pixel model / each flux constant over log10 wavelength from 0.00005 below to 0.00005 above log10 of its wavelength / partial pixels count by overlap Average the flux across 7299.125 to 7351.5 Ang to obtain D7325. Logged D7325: 4.9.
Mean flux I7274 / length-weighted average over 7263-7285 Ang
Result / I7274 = 4.97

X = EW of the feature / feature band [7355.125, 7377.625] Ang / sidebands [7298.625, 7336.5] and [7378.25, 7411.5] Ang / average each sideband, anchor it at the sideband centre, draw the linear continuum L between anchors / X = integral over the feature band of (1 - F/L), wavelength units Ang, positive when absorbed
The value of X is -0.74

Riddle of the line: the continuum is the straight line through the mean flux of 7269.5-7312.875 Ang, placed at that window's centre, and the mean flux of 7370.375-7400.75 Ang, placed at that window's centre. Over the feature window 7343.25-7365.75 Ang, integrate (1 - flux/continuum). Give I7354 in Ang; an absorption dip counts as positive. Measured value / -0.8 Ang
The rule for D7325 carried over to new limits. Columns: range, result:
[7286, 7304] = 4.75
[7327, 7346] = 5.03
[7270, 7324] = 4.82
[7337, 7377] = 5.11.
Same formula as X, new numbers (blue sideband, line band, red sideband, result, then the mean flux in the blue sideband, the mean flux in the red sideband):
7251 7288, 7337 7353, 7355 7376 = 0.3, 5.07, 5.16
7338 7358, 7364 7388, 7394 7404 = 0.3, 5.11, 5.11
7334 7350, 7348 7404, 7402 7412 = 0.8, 5.07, 5.22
